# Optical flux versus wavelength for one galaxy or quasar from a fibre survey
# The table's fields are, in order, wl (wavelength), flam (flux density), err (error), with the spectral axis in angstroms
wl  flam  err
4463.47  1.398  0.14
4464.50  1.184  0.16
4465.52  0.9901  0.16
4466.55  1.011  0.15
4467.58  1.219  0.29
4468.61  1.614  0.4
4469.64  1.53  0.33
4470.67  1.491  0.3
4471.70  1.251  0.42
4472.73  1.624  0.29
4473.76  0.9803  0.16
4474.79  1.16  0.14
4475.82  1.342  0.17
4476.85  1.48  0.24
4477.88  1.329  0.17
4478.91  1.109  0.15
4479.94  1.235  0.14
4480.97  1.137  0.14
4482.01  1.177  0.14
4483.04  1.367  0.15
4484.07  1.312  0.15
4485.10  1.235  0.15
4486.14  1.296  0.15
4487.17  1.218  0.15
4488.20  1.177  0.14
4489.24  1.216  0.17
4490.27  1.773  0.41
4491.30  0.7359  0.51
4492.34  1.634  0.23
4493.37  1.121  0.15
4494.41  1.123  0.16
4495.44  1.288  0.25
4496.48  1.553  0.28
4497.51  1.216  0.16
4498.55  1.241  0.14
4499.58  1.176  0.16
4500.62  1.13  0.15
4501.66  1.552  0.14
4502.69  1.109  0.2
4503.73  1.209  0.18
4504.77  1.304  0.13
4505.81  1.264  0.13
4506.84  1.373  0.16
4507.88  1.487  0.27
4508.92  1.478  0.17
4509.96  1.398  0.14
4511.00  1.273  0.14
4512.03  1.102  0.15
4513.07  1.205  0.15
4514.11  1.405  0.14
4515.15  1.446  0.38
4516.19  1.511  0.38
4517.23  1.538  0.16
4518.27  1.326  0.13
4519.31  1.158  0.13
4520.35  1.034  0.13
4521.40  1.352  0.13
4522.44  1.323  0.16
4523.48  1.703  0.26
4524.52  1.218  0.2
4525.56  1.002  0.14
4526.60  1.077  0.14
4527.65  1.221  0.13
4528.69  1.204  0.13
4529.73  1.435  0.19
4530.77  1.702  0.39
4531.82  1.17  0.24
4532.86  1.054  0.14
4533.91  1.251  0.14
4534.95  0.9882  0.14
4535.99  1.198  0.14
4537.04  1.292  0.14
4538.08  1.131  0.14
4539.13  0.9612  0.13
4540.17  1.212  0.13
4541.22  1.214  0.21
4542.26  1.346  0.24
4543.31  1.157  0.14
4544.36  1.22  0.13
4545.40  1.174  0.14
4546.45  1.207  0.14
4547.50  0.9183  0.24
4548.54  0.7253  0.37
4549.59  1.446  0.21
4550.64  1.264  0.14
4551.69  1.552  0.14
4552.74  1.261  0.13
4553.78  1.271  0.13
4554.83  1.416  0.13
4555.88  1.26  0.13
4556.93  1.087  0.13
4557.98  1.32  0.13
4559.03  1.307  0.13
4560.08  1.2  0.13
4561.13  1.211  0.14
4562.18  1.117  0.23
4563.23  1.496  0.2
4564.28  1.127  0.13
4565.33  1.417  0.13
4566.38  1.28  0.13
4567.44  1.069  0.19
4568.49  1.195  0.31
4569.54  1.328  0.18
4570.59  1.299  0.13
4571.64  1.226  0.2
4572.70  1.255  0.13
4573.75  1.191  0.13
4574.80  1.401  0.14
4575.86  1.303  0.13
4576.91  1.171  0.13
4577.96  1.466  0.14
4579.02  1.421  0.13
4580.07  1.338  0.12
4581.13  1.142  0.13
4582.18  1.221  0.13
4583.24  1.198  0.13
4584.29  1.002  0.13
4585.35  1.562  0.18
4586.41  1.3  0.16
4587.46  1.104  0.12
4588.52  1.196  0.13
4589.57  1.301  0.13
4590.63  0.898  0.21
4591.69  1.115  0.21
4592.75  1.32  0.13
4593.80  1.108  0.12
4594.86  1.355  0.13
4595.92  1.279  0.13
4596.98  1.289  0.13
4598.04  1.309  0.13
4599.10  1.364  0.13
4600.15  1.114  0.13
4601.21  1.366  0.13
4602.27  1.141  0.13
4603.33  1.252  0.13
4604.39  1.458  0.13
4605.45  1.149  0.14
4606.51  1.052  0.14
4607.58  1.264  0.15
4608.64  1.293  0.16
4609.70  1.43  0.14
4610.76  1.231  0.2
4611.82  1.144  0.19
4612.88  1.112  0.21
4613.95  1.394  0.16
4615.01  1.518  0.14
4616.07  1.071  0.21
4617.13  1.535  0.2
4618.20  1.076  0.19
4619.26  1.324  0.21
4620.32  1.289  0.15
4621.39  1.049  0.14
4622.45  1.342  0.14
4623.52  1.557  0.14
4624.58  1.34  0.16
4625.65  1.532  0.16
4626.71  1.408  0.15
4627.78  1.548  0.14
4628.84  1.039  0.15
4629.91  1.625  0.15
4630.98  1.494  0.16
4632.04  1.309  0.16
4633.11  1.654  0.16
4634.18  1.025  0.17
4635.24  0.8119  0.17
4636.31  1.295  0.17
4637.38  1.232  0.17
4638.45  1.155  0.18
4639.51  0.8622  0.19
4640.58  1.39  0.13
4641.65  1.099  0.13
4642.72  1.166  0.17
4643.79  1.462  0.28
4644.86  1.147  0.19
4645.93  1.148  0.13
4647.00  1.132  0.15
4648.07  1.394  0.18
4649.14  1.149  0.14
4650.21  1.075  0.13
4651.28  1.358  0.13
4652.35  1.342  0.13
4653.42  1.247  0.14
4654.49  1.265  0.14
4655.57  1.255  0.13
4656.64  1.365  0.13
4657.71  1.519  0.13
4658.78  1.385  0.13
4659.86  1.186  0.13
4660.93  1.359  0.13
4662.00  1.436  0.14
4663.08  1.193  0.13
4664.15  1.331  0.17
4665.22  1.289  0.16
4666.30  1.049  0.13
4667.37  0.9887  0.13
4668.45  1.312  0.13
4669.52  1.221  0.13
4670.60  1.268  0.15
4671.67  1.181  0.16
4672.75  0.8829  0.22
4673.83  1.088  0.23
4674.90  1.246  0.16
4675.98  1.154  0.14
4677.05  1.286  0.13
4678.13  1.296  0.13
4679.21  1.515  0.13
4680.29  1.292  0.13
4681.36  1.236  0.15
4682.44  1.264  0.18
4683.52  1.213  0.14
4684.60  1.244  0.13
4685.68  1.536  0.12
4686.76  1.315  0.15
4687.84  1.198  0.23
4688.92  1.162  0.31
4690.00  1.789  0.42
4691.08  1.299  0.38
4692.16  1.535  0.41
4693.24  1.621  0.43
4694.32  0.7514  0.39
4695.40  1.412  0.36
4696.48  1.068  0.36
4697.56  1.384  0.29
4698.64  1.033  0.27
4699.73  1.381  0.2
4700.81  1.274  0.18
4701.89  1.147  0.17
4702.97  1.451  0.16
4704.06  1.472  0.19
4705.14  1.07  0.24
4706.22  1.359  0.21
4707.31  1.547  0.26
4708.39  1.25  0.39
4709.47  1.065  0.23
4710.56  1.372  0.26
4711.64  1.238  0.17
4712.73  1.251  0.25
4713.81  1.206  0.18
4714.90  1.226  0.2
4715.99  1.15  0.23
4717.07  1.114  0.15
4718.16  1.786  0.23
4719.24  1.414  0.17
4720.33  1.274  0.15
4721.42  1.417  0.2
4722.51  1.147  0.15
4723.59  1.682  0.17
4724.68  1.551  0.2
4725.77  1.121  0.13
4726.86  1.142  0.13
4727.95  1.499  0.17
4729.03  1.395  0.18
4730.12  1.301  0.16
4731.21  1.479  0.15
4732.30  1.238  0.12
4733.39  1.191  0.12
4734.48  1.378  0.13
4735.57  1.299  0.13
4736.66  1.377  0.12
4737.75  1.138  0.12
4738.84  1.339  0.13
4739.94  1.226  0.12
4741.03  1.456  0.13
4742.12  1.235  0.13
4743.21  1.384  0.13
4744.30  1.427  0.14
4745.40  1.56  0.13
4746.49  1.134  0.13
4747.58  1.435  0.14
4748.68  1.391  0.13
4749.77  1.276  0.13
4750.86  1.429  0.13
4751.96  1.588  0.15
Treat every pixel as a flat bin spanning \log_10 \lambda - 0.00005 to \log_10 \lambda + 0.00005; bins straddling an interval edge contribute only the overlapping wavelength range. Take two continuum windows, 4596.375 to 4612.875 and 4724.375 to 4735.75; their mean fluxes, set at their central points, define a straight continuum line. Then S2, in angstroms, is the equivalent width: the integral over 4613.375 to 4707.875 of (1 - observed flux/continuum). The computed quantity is 0.2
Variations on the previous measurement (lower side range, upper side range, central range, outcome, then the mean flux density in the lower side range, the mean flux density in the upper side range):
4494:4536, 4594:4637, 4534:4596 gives 3.0 angstroms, 1.29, 1.29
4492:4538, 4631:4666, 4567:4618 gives 0.6 angstroms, 1.29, 1.25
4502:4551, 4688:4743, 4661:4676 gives 1.2 angstroms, 1.25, 1.31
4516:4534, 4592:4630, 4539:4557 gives 1.1 angstroms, 1.29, 1.29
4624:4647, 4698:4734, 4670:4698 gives 0.4 angstroms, 1.27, 1.31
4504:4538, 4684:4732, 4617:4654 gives 1.1 angstroms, 1.29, 1.32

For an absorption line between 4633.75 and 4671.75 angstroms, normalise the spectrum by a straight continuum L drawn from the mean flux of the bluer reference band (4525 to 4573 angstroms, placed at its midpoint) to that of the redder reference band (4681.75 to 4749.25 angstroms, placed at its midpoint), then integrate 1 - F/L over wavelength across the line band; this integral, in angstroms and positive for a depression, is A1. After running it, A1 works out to 1.7 angstroms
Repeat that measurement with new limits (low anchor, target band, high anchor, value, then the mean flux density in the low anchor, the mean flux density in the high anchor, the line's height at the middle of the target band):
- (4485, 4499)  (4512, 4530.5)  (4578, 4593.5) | -0.6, 1.27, 1.23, 1.26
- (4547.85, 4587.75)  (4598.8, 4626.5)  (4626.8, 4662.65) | -0.4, 1.26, 1.27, 1.27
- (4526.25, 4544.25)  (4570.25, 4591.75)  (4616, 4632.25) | 0.7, 1.21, 1.35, 1.29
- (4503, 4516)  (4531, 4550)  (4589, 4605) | 2.1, 1.33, 1.24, 1.3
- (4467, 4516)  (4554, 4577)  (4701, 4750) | 0.9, 1.3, 1.32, 1.31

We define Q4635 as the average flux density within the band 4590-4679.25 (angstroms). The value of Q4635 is 1.26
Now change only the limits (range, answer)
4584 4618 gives 1.25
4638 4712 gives 1.26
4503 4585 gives 1.26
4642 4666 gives 1.28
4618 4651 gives 1.26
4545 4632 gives 1.27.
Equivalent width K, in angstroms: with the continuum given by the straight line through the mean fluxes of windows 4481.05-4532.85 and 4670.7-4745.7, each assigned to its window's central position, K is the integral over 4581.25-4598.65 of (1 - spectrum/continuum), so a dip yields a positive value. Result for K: 1.0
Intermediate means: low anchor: 1.29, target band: 1.22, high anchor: 1.3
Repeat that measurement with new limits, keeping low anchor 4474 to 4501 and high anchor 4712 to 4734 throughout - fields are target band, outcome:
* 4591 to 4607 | 0.6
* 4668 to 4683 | 1.0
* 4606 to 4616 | 0.3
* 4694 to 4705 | 0.7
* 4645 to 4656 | 0.6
